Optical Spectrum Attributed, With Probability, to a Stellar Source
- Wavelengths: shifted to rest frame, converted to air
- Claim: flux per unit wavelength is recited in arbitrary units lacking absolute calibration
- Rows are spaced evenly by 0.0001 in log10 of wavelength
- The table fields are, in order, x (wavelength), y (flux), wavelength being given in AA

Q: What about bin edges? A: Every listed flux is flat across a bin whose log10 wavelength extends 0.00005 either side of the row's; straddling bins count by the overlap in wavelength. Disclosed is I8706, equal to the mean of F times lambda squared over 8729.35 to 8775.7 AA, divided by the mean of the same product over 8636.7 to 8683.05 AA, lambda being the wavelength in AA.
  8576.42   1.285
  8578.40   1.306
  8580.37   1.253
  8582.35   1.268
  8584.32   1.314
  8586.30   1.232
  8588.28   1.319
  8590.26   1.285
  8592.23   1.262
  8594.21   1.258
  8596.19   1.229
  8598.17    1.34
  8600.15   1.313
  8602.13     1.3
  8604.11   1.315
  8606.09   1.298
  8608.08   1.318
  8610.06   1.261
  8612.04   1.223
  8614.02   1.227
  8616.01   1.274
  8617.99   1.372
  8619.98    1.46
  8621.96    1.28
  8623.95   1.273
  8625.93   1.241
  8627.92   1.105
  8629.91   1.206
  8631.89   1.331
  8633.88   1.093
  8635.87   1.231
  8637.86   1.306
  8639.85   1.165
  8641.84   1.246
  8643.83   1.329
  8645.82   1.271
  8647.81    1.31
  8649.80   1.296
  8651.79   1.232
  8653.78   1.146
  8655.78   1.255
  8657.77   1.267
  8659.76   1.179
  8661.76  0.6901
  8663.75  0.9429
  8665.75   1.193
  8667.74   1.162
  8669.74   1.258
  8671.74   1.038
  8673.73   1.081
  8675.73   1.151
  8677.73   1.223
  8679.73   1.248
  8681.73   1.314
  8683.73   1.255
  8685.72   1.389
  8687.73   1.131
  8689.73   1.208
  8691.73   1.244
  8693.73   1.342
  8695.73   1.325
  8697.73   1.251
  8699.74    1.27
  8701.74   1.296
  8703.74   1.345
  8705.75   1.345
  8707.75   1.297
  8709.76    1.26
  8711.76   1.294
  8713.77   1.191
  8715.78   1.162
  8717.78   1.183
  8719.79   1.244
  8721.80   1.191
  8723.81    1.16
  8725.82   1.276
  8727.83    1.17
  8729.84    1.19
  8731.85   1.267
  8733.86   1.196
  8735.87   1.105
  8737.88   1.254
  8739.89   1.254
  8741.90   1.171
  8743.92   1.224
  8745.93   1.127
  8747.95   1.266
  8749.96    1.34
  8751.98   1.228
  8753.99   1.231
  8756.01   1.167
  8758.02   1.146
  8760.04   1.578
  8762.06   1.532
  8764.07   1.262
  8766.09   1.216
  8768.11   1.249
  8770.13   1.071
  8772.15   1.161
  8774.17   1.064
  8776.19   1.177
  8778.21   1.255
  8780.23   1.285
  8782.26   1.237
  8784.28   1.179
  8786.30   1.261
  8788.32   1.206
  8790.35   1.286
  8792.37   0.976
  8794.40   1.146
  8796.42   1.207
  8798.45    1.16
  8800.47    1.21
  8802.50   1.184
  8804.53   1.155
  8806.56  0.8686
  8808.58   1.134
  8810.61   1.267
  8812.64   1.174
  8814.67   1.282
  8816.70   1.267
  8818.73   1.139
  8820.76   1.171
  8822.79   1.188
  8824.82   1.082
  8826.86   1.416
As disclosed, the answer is 1.06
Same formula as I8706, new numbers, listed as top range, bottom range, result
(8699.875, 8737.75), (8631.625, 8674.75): 1.06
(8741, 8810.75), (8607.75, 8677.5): 1.03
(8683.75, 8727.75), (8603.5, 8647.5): 1.01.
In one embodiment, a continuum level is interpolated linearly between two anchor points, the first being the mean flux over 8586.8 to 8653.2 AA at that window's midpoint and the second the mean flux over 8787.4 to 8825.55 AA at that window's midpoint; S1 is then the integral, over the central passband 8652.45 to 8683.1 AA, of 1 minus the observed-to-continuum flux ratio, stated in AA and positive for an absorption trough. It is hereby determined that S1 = 2.4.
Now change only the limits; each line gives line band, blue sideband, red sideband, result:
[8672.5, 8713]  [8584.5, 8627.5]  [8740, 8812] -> -0.5 AA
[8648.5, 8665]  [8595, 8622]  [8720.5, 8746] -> 1.7 AA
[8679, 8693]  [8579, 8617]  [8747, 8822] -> -0.1 AA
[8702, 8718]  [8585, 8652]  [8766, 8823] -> -0.6 AA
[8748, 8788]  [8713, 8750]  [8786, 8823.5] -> -1.9 AA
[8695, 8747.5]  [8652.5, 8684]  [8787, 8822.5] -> -3.5 AA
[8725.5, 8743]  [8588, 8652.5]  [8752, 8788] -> 0.6 AA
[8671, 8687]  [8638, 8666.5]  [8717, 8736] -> -0.3 AA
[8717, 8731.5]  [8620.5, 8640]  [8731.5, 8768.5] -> 0.5 AA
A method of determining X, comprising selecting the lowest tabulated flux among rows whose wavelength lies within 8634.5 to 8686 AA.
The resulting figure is 0.6901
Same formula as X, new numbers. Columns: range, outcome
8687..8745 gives 1.105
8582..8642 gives 1.093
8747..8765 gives 1.146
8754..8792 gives 1.064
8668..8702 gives 1.038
